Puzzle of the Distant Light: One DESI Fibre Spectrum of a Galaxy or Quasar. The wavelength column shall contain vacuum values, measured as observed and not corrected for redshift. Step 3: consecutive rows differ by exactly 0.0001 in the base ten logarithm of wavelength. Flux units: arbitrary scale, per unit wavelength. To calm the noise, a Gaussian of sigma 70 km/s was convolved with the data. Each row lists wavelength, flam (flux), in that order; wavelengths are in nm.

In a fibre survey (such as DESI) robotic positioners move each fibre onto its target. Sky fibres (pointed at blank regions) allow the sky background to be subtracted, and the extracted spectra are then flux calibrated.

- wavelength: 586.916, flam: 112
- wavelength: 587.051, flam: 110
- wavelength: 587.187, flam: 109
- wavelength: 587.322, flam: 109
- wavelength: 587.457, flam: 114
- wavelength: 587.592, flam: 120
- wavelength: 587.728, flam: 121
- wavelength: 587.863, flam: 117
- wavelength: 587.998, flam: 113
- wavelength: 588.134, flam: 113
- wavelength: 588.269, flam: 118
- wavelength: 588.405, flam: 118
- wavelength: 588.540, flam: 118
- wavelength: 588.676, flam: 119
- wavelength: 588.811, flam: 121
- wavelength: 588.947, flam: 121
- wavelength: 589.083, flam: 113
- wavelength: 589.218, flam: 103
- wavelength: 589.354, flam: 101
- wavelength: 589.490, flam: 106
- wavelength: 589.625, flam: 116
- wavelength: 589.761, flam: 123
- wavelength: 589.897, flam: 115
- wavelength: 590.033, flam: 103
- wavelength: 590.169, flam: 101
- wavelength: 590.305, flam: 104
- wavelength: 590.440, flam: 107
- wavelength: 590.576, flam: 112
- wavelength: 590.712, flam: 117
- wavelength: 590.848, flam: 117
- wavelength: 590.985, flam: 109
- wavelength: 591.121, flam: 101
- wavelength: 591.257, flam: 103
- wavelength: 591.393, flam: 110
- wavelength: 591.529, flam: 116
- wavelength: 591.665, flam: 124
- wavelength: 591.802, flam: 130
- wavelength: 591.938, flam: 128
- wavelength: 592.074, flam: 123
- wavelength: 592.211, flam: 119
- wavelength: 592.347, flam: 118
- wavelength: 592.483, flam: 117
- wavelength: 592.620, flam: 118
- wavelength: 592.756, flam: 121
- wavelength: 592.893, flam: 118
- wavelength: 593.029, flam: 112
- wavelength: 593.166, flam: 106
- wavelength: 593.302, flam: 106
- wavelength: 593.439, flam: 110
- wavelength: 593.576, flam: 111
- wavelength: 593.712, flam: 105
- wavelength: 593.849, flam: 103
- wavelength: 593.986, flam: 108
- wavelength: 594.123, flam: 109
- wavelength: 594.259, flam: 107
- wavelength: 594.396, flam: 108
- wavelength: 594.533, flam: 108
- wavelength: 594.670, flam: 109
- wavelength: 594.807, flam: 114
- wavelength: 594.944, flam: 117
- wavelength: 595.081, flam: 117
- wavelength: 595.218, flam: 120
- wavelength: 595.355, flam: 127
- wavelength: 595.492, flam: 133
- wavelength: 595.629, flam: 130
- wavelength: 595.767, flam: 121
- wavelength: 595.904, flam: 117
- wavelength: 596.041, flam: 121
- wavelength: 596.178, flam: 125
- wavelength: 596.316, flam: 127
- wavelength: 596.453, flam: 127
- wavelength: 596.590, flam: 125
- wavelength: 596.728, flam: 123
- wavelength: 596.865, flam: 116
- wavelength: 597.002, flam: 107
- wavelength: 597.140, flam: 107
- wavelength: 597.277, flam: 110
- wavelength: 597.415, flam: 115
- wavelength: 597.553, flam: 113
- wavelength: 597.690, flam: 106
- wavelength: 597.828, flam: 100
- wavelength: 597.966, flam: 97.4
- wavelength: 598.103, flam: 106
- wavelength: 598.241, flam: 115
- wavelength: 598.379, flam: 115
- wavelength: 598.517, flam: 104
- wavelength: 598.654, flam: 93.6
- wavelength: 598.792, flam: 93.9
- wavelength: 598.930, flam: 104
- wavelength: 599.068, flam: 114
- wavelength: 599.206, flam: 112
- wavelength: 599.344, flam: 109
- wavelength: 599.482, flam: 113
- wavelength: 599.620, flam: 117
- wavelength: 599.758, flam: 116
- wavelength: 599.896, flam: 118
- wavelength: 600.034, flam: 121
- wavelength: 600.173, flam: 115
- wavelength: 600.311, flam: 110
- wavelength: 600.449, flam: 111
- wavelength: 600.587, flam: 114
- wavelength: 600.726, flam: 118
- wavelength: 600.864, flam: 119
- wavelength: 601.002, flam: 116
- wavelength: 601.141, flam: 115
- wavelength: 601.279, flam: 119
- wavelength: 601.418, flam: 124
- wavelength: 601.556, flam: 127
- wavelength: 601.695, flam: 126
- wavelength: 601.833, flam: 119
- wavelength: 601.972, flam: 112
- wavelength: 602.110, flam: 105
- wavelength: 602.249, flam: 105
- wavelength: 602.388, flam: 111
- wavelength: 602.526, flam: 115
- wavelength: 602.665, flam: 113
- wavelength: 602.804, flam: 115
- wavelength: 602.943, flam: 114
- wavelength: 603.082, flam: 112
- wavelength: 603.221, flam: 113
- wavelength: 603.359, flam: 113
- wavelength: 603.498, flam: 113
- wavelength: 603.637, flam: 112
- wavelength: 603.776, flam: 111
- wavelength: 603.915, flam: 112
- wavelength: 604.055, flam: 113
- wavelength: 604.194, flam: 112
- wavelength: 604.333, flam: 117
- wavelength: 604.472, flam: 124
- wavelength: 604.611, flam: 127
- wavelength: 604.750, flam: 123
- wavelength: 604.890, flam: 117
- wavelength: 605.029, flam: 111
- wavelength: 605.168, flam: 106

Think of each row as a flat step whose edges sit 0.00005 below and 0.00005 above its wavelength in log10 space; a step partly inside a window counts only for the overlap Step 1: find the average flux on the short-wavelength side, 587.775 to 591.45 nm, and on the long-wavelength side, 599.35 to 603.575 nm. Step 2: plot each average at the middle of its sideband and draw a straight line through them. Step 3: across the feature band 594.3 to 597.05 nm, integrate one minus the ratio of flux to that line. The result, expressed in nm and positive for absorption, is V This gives -0.145 nm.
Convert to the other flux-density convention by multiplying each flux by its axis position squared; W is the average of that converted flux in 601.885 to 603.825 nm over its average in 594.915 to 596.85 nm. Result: 0.93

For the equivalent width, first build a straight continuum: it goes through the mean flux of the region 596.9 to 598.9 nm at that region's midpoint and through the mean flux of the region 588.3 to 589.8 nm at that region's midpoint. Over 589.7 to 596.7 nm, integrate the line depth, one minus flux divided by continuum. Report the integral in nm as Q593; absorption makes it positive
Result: -0.31 nm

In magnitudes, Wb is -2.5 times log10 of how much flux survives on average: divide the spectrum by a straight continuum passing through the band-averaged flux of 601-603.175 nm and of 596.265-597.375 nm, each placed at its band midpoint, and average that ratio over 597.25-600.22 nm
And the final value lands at 0.07 mag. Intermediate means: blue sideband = 118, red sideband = 115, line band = 109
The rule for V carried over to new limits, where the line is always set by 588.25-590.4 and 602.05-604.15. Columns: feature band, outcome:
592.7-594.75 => 0.05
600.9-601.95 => -0.08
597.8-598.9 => 0.09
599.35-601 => -0.05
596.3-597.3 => -0.05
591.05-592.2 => -0.05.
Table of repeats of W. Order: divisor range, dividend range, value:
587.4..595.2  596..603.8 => 1.03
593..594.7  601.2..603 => 1.10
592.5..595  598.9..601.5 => 1.06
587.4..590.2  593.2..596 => 1.02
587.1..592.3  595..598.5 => 1.05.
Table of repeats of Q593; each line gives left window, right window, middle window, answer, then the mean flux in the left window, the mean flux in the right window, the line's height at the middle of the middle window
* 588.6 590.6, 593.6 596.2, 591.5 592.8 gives -0.10 nm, 111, 116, 113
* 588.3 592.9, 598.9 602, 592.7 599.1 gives 0.14 nm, 114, 116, 115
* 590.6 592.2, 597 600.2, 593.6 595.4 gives 0.03 nm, 116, 109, 113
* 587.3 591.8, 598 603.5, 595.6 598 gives -0.06 nm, 113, 113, 113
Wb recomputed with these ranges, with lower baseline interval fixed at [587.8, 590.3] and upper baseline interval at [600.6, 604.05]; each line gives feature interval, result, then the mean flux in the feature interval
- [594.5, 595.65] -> -0.051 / 119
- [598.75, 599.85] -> 0.039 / 110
